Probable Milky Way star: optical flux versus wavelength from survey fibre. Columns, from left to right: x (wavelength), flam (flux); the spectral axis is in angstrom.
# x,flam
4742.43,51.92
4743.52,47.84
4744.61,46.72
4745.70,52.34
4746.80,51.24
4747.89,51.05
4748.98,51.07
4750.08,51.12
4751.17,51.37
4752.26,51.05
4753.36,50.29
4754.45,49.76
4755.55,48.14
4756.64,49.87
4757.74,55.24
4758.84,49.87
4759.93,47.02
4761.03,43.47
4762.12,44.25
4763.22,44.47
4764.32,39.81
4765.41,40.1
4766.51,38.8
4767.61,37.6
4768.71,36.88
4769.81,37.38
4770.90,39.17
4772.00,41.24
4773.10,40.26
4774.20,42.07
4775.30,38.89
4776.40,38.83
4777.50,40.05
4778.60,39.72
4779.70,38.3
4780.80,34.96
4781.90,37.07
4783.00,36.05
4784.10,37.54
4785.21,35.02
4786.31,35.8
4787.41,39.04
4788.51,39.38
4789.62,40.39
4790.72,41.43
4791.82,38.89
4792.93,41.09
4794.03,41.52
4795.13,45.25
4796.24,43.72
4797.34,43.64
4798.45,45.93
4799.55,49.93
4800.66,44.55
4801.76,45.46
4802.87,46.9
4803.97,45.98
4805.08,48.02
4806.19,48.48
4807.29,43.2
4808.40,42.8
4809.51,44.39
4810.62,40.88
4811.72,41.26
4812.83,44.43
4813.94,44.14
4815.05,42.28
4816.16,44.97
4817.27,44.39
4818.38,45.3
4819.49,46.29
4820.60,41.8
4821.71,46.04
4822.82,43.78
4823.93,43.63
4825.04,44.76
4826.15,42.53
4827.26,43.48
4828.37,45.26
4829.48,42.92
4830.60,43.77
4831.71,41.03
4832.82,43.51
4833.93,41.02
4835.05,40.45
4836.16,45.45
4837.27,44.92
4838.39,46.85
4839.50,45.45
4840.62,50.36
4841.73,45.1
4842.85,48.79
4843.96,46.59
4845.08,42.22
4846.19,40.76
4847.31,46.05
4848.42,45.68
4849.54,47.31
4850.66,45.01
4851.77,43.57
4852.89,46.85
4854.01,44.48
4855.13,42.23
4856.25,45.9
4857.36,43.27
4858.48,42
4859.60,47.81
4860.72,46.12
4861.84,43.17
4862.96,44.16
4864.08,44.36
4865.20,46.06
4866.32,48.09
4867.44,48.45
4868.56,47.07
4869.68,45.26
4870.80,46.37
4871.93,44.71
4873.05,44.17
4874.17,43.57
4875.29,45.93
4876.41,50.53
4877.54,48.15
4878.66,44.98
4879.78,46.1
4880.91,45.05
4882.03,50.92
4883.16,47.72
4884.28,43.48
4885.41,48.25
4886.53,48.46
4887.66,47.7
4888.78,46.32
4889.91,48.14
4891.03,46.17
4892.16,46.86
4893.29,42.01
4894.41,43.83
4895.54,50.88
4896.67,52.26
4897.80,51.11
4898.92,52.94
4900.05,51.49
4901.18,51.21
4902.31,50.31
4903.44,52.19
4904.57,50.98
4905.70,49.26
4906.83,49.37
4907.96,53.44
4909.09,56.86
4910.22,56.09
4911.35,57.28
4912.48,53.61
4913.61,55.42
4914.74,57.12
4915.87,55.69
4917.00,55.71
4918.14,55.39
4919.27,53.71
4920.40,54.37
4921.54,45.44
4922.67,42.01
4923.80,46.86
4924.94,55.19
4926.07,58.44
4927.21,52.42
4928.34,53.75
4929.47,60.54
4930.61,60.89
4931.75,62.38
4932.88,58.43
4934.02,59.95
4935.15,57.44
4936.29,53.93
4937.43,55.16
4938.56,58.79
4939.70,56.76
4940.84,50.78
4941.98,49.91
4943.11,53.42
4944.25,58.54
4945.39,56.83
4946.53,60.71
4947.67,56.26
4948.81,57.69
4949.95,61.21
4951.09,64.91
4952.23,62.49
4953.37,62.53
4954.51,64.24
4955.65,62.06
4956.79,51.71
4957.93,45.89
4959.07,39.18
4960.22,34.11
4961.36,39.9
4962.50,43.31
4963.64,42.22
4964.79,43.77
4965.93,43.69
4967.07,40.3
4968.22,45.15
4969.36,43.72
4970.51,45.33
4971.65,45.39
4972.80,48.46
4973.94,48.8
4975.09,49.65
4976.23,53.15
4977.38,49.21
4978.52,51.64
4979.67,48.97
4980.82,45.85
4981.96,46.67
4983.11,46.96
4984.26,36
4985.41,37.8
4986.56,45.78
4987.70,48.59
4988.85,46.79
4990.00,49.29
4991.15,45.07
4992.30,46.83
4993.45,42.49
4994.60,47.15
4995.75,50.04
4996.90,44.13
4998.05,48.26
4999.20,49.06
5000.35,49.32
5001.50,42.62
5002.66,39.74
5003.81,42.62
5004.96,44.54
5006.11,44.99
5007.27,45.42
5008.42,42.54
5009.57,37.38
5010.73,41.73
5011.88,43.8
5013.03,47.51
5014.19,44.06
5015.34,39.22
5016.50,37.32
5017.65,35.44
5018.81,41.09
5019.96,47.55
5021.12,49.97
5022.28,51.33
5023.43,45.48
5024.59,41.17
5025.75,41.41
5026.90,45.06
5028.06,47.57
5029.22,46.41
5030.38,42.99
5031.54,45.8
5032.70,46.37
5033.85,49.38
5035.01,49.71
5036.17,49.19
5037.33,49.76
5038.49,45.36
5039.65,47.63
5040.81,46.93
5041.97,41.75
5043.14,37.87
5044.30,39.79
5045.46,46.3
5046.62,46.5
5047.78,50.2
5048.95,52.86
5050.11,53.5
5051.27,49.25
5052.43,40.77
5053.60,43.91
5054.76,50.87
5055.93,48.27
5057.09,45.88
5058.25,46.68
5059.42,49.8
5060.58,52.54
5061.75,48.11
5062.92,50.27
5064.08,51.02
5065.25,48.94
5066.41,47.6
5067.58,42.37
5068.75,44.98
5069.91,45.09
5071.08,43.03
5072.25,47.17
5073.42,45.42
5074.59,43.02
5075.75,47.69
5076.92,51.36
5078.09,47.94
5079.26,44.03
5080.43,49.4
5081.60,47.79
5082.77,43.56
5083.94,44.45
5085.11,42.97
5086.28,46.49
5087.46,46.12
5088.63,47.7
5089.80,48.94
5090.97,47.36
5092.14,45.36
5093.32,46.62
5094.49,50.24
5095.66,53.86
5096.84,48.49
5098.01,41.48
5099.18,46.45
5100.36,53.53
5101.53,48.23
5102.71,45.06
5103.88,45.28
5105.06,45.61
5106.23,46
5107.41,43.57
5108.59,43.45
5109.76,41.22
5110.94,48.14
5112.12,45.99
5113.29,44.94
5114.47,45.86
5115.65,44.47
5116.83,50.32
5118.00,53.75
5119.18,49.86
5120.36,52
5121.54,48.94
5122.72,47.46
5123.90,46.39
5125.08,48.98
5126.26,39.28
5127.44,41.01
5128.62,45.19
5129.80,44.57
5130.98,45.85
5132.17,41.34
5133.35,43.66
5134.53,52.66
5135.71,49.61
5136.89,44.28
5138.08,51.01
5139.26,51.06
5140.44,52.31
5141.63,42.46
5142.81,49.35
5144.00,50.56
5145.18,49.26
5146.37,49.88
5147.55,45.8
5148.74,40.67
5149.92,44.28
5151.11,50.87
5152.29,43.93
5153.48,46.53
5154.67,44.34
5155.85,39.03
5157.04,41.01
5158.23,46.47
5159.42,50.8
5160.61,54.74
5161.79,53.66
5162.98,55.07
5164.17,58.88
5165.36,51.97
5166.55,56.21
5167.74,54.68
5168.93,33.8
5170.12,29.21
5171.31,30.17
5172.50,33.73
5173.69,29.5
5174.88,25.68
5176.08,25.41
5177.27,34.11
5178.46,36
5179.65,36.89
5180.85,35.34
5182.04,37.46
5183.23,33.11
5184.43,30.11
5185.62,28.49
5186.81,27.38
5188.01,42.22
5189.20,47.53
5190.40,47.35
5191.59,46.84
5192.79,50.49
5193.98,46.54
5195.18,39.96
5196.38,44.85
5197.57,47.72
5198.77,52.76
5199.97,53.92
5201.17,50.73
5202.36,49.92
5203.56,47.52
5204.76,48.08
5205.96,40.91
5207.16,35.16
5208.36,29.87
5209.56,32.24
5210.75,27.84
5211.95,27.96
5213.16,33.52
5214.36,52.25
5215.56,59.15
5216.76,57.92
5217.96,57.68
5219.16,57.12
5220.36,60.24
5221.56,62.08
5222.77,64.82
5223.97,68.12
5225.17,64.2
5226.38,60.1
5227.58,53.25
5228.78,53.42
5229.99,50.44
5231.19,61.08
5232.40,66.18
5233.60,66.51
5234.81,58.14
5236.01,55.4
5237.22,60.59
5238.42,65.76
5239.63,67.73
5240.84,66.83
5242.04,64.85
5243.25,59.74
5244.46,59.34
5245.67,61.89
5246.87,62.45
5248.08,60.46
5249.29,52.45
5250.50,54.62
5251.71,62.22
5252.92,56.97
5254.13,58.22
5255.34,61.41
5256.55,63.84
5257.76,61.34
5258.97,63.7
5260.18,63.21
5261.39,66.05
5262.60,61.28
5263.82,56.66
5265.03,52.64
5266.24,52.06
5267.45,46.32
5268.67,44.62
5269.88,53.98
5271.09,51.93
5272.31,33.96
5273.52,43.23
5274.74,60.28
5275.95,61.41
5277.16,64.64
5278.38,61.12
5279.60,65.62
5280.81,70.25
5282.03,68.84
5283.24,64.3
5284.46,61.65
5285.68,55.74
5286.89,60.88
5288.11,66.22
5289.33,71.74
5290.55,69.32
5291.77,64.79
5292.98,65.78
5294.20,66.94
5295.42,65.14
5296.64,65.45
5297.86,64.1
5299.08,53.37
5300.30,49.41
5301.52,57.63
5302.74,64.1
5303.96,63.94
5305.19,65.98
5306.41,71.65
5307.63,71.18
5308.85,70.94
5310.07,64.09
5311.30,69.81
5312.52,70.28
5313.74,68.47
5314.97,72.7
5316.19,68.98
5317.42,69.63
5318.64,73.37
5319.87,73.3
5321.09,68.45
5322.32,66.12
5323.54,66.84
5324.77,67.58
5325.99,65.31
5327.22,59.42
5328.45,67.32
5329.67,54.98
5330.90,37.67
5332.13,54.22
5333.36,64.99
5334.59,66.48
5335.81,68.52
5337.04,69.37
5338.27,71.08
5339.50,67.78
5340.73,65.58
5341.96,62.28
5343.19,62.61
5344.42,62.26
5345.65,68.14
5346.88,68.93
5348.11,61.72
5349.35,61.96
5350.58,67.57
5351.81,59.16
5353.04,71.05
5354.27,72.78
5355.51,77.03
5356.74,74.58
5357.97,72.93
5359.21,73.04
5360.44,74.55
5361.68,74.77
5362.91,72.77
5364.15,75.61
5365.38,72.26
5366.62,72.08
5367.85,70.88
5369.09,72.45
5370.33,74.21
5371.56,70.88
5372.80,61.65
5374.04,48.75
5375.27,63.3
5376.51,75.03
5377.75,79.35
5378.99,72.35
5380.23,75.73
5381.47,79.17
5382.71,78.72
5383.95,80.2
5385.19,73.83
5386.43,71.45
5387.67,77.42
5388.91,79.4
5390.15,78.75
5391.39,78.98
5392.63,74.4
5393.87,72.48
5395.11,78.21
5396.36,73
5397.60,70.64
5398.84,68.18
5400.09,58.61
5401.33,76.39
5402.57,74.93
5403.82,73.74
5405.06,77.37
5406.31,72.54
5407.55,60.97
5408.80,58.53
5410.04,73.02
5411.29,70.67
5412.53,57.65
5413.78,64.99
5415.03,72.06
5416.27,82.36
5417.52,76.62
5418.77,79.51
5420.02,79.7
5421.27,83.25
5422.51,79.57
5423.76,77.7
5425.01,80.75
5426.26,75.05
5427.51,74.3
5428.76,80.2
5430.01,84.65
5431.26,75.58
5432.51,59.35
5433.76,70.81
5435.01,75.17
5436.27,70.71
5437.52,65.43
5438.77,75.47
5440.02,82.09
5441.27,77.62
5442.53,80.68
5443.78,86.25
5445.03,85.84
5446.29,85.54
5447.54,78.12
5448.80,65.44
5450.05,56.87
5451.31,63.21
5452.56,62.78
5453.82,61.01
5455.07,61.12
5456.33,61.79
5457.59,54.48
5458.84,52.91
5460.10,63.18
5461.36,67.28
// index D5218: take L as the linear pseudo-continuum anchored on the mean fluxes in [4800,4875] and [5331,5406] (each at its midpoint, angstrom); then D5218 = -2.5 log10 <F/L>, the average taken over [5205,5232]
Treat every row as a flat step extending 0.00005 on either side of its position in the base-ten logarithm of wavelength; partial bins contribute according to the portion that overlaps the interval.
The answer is 0.25 mag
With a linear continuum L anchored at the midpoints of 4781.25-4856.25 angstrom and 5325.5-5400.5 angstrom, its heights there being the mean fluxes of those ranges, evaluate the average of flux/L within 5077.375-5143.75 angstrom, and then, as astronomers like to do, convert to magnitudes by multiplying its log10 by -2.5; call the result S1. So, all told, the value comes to 0.22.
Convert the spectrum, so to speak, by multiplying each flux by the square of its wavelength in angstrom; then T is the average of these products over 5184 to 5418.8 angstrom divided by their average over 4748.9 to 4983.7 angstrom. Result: 1.57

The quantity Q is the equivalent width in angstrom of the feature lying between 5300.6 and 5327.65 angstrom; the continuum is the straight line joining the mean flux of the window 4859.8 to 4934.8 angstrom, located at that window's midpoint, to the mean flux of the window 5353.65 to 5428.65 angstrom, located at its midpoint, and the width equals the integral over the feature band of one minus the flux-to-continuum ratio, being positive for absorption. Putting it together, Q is 0.8 angstrom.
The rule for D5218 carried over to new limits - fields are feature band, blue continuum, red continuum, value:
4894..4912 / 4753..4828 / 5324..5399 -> -0.08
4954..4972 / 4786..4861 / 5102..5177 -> -0.02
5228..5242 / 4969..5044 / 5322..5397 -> 0.00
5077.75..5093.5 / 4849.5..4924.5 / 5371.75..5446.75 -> 0.25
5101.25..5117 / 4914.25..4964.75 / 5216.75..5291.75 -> 0.25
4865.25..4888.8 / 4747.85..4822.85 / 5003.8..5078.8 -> -0.06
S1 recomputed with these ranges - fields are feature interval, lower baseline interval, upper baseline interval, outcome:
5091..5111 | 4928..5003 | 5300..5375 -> 0.207 mag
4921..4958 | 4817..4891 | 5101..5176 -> -0.236 mag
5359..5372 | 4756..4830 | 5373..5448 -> -0.016 mag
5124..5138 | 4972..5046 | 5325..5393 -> 0.182 mag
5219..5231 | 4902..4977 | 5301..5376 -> 0.063 mag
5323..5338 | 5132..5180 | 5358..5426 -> 0.060 mag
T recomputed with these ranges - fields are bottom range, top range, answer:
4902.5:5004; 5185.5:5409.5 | 1.40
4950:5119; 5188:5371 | 1.43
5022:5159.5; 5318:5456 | 1.70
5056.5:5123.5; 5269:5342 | 1.47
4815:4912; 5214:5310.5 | 1.52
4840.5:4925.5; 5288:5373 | 1.66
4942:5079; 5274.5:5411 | 1.65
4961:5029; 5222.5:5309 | 1.50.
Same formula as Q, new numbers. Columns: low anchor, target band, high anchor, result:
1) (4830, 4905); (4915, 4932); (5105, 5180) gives -3.0 angstrom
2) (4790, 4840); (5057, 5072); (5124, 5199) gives -1.3 angstrom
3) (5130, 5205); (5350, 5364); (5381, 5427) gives -0.8 angstrom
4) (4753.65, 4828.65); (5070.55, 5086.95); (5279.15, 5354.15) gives 2.7 angstrom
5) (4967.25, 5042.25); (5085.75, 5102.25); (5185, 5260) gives 0.2 angstrom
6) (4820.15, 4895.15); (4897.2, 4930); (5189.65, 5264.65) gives -4.4 angstrom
